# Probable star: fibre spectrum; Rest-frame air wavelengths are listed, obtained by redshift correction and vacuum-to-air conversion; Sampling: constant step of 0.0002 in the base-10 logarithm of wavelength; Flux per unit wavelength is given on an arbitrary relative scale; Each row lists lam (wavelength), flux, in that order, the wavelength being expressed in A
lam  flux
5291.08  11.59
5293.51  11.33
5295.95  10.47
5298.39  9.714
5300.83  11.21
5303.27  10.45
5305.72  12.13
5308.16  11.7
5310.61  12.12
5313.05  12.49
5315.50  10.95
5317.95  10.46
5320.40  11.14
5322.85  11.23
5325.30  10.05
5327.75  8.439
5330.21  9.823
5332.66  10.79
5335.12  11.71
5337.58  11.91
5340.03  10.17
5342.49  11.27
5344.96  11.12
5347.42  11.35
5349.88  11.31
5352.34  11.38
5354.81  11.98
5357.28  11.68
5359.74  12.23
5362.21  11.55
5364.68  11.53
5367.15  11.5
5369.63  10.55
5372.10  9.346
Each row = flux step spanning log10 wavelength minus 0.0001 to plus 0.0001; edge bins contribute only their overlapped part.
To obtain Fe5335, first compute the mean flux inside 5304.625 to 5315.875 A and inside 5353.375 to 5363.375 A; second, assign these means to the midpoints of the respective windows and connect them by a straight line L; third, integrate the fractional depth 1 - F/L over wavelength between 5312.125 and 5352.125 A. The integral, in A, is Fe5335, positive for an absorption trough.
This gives 3.4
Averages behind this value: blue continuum 11.9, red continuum 11.9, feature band 10.9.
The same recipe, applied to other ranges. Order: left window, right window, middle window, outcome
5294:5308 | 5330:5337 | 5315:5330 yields 0.9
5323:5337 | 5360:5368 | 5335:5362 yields -1.1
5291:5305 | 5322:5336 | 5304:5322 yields -1.7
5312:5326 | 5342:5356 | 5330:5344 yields 0.3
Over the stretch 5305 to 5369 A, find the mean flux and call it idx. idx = 11.2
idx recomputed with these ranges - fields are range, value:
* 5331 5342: 11.1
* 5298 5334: 10.9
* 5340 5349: 11.1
